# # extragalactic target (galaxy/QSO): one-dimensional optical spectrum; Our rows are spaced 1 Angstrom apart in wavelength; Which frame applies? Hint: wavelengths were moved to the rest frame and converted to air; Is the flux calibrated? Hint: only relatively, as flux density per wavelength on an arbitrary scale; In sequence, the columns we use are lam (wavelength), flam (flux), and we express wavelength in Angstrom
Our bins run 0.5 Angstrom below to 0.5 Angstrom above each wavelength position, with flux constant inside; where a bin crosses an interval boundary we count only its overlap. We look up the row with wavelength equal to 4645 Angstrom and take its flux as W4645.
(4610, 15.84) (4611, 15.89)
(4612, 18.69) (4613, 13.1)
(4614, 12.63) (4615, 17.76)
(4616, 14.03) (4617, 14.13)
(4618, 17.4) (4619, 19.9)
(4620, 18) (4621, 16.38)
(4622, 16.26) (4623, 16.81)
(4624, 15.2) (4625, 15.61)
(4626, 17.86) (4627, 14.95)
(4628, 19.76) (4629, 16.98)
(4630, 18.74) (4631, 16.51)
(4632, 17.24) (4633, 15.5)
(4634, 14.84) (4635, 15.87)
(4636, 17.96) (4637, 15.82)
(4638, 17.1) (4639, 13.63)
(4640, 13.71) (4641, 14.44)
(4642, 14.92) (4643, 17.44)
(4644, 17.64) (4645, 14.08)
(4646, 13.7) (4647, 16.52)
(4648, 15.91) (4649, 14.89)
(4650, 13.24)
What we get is 14.08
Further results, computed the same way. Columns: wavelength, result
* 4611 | 15.89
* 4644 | 17.64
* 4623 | 16.81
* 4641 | 14.44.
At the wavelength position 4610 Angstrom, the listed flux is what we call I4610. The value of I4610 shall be 15.84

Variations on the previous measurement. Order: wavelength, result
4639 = 13.63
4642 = 14.92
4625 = 15.61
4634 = 14.84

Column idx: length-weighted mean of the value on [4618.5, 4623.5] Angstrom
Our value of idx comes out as 17.5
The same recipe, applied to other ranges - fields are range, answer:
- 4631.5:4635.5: 15.9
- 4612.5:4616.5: 14.4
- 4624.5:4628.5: 17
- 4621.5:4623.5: 16.5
